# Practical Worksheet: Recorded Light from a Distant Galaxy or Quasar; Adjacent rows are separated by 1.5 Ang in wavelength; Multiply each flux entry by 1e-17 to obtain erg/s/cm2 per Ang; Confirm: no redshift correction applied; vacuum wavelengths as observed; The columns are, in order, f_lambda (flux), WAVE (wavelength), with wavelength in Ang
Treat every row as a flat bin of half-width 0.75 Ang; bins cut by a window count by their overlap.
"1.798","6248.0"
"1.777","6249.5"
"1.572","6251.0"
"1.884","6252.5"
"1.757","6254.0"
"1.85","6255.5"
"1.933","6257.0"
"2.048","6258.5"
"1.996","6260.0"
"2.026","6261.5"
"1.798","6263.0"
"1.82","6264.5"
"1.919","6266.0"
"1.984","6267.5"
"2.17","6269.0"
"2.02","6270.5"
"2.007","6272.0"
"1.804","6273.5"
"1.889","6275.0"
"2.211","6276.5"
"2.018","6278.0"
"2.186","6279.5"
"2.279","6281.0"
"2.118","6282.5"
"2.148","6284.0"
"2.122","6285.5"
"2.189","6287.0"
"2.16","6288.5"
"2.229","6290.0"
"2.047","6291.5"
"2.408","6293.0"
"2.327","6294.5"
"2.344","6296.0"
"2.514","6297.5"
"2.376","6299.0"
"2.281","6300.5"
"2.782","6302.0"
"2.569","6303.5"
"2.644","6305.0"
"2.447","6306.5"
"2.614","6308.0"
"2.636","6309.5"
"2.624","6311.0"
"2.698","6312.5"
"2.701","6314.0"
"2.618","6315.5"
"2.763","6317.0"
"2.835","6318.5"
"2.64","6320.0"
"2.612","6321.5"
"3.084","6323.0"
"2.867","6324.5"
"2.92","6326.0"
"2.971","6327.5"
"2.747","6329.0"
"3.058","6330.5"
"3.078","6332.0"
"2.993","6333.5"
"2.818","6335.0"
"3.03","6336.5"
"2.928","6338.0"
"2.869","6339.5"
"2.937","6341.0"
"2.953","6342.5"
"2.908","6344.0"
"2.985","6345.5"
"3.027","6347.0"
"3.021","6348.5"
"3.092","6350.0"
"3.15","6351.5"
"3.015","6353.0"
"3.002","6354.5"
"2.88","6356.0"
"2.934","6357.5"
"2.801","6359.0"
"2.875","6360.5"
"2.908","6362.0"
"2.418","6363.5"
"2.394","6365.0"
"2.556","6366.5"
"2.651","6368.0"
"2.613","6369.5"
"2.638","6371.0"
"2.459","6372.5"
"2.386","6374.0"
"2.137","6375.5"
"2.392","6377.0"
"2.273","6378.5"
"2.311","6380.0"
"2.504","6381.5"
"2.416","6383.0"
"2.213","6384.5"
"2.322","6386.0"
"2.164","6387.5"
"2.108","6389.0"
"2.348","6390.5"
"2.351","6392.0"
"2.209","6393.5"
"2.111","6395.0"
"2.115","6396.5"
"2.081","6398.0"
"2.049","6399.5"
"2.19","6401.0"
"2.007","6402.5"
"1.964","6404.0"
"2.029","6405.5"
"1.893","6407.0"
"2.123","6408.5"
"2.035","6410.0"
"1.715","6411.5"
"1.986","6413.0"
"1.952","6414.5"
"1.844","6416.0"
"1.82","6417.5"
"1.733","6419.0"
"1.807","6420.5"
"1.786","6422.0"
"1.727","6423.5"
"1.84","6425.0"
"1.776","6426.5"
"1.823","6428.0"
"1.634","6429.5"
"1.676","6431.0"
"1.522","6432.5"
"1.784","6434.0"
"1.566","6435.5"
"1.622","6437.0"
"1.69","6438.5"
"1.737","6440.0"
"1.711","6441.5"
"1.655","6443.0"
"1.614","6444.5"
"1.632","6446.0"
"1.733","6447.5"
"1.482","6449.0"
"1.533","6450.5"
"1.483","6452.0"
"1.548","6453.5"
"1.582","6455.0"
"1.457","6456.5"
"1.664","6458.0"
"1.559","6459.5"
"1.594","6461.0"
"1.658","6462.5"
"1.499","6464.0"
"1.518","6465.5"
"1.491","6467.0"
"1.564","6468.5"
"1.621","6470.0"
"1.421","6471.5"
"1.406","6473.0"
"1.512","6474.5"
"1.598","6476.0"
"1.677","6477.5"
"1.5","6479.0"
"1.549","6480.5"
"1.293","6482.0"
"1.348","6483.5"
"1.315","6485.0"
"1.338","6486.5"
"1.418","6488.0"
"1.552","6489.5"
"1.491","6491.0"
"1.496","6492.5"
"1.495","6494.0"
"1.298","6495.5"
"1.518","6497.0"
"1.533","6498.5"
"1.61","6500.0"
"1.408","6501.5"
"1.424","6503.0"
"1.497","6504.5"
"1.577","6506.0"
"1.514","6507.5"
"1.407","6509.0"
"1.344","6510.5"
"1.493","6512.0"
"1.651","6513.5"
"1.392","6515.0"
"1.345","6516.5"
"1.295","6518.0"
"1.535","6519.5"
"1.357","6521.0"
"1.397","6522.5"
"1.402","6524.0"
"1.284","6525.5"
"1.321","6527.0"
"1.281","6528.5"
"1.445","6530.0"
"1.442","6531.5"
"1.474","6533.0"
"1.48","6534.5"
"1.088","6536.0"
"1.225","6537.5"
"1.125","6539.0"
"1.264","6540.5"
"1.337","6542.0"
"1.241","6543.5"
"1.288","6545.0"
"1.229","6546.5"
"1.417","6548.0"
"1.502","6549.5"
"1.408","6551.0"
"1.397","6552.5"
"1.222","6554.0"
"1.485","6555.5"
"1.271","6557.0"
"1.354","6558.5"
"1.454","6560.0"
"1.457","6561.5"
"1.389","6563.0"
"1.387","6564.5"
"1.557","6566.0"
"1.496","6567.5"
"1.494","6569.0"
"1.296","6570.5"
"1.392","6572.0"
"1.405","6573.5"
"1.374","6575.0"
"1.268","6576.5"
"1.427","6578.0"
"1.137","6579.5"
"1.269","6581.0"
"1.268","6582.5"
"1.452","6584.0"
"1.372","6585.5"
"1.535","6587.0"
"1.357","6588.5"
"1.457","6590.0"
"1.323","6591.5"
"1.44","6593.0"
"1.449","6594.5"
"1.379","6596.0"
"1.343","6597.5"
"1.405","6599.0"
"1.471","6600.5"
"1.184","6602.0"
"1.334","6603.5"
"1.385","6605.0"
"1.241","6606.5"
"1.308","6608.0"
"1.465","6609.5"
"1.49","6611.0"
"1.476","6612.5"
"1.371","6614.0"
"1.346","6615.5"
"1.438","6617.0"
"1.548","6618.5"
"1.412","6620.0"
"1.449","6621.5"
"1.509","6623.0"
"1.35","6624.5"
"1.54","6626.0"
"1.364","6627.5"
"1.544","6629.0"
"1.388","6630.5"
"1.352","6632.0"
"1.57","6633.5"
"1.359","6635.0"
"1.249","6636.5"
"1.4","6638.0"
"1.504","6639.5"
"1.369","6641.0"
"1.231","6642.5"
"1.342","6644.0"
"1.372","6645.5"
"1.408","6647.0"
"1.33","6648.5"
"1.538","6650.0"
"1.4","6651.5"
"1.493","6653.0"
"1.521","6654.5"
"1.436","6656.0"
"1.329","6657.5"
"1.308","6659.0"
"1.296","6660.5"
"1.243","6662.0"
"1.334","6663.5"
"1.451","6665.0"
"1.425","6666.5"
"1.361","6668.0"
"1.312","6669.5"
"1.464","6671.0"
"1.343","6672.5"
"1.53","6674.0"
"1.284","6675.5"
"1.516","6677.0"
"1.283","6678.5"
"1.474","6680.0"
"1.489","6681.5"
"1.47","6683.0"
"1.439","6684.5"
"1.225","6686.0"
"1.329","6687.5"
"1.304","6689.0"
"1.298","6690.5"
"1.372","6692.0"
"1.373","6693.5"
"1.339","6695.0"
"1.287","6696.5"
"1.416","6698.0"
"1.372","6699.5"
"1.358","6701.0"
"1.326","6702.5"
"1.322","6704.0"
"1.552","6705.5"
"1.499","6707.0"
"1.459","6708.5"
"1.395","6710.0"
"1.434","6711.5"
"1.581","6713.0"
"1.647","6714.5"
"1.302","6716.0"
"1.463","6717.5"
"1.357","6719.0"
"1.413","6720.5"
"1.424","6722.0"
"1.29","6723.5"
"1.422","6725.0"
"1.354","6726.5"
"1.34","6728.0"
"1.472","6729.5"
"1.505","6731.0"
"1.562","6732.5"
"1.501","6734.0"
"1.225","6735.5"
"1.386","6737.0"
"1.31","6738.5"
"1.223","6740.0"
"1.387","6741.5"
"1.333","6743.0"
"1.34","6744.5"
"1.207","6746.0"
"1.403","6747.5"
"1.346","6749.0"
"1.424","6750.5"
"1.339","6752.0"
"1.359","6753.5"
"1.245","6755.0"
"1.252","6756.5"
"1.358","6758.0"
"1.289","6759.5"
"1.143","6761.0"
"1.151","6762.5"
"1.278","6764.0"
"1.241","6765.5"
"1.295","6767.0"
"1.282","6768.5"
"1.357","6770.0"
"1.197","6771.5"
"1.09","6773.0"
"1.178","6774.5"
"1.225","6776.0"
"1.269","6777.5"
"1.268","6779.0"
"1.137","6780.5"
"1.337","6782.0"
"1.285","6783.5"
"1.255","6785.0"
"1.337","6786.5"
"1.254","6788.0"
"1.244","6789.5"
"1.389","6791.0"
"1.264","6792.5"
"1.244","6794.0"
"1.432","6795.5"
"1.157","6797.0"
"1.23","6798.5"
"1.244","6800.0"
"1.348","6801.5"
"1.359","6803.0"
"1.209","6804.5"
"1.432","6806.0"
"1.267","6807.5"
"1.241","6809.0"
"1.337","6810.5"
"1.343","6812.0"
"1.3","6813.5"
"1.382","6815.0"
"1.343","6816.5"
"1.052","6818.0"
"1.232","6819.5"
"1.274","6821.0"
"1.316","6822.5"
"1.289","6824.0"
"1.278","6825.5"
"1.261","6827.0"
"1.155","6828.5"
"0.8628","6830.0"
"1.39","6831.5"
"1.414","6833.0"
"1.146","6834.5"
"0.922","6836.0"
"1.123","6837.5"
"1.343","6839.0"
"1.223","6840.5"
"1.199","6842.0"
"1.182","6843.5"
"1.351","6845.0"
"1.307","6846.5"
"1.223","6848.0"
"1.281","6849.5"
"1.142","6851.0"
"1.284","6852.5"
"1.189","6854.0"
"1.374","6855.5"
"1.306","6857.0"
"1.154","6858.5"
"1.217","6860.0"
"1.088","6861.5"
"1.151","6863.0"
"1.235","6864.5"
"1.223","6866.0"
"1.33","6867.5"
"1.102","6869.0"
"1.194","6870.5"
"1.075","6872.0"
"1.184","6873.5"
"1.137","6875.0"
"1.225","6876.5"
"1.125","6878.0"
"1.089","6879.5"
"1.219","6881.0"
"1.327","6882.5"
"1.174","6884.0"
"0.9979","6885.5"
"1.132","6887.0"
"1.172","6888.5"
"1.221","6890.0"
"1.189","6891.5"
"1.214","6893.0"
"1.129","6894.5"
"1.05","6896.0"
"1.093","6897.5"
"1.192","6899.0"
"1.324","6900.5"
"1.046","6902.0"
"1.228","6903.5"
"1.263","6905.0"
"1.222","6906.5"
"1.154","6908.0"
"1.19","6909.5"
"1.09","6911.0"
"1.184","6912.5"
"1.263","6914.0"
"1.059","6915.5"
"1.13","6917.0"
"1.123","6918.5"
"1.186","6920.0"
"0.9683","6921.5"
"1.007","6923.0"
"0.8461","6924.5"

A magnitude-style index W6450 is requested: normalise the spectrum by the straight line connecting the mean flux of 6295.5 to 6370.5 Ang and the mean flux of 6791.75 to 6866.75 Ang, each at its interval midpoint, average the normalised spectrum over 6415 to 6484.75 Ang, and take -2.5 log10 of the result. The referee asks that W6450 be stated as 0.442 mag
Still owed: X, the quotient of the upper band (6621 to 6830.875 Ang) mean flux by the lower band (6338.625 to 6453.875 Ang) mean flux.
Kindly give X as 0.6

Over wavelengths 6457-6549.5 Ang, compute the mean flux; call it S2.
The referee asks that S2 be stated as 1.44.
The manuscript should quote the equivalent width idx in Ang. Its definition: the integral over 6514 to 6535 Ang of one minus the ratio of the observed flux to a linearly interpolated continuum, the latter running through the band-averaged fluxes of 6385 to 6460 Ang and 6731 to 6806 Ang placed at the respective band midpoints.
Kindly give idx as 3.6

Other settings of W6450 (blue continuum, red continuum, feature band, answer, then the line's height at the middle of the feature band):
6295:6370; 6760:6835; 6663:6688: 0.19 mag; 1.66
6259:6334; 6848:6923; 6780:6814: 0.06 mag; 1.36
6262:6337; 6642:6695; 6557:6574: 0.18 mag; 1.68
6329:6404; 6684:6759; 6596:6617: 0.28 mag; 1.77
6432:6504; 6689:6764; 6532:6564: 0.11 mag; 1.48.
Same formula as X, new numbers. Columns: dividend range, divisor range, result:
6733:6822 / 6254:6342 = 0.53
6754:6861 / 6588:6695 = 0.90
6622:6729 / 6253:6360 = 0.56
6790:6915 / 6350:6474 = 0.60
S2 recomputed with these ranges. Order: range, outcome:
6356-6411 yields 2.34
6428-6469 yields 1.6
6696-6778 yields 1.35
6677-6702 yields 1.37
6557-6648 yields 1.39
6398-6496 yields 1.66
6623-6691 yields 1.39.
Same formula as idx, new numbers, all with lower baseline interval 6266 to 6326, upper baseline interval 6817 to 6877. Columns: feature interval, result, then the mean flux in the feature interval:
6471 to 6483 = 3.0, 1.49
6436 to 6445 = 1.8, 1.67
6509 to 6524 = 3.9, 1.42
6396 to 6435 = 4.6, 1.88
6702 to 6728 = 1.2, 1.42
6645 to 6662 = 2.4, 1.4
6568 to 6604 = 8.1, 1.37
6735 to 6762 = 2.1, 1.31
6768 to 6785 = 1.5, 1.24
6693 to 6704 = 1.3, 1.35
